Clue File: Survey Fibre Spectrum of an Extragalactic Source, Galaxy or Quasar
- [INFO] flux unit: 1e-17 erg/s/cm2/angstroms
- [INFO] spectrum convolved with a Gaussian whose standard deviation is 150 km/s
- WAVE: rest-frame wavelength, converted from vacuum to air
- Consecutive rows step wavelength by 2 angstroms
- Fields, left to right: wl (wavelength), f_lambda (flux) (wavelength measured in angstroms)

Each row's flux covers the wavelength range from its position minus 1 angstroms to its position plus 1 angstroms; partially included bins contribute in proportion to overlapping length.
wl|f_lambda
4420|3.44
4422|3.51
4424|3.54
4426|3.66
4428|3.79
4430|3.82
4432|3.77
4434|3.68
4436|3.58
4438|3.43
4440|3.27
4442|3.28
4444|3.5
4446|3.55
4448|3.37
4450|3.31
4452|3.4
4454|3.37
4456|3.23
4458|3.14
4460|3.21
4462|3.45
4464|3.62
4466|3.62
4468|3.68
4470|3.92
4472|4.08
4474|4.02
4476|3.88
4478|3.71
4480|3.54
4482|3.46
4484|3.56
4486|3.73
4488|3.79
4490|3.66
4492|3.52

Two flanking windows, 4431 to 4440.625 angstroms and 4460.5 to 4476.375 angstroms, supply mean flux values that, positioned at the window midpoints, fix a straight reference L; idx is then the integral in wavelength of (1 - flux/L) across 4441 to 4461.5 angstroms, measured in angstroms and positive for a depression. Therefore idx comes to 1.8 angstroms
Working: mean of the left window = 3.56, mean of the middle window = 3.34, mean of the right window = 3.76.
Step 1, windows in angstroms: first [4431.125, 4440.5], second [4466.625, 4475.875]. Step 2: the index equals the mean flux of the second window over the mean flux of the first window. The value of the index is 1.10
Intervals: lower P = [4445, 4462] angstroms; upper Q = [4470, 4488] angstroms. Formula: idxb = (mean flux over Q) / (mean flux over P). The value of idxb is 1.13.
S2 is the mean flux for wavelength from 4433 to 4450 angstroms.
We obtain 3.45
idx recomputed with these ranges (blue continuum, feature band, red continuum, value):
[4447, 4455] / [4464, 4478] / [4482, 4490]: -1.2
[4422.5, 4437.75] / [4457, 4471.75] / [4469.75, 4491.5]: 0.7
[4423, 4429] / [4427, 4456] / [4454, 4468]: 0.4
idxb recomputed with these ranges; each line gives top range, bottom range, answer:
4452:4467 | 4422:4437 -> 0.92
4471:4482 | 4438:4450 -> 1.12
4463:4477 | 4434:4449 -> 1.11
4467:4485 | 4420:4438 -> 1.03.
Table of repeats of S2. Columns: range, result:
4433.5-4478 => 3.53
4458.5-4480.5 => 3.69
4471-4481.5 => 3.83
